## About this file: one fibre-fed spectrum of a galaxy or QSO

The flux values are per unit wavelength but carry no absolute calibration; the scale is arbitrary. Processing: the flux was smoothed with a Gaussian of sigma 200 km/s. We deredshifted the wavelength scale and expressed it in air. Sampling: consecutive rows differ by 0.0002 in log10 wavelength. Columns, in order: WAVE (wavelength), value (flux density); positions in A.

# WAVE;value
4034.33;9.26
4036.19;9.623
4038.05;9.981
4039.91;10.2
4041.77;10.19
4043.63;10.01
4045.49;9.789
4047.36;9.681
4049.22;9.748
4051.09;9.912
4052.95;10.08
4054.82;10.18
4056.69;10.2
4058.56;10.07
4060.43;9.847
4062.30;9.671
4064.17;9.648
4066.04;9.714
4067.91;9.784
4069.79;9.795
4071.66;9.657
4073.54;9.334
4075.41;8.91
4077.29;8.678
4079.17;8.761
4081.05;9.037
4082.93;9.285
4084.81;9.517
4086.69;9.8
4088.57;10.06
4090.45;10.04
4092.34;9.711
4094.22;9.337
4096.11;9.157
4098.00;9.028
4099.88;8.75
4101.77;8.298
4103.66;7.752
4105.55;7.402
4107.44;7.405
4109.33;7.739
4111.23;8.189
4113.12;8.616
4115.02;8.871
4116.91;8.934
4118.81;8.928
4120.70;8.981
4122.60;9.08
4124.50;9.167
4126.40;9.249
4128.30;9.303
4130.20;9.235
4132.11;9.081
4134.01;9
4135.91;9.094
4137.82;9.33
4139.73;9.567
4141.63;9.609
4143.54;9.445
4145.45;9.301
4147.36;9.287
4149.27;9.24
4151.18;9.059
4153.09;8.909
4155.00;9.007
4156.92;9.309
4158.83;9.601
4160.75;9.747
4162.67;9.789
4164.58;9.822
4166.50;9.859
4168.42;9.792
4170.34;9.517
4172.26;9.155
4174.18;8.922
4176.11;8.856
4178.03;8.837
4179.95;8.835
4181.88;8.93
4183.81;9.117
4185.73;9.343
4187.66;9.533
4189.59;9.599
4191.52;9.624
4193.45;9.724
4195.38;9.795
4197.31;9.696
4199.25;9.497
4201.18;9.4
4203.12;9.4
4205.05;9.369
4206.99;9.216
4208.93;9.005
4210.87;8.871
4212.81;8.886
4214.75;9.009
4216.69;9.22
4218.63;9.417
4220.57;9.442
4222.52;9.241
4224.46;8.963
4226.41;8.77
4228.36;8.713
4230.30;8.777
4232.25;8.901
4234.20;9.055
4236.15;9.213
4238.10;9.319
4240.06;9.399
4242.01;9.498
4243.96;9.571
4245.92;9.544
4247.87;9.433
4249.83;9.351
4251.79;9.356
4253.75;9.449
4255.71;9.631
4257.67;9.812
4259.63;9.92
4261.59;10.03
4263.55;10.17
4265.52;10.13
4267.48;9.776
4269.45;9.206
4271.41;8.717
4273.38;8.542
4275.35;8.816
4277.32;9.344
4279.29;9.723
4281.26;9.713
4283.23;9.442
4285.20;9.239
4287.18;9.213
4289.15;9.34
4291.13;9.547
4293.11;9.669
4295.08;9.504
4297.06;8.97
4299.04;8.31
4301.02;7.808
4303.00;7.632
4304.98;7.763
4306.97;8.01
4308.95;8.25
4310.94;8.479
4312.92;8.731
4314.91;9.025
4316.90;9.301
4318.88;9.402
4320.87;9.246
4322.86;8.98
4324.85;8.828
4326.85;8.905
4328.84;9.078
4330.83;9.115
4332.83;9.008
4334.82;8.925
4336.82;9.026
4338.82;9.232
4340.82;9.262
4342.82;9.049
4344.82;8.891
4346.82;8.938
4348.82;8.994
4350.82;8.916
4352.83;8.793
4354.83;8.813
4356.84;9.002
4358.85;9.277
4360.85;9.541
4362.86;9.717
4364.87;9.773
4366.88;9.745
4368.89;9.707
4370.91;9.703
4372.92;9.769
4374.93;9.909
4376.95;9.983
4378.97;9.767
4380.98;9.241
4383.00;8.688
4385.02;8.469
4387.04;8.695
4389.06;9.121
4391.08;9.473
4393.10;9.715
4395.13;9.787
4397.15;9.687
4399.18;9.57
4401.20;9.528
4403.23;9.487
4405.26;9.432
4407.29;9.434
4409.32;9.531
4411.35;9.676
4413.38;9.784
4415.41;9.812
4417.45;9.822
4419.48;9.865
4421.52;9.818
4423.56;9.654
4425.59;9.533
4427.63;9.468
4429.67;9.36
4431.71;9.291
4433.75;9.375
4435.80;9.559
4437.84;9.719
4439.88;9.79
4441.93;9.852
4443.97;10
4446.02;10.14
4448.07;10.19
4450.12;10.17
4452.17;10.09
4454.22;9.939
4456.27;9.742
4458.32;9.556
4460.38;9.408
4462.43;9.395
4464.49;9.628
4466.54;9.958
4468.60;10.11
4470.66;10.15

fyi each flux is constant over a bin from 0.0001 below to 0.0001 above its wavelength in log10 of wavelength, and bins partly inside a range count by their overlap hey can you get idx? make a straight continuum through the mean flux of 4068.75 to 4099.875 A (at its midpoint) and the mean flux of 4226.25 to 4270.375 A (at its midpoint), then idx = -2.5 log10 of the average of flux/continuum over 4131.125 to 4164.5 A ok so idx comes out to 0.01 mag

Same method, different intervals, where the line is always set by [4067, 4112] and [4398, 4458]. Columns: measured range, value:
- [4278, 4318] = 0.064 mag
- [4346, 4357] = 0.076 mag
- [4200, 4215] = 0.009 mag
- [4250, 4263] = -0.041 mag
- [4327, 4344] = 0.051 mag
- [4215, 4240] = 0.021 mag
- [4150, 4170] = -0.042 mag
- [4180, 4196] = -0.026 mag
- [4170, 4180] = 0.018 mag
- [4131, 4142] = -0.022 mag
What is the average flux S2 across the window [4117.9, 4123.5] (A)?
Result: 9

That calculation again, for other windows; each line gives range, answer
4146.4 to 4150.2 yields 9.26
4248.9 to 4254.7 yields 9.38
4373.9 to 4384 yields 9.52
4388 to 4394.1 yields 9.44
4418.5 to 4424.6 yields 9.78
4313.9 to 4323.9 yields 9.19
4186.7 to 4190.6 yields 9.56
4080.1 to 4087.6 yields 9.41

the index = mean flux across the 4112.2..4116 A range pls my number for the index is 8.75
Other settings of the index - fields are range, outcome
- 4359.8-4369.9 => 9.7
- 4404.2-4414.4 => 9.57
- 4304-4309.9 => 8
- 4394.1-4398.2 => 9.72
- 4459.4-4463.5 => 9.4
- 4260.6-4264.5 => 10.1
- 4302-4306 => 7.69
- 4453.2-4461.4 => 9.66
